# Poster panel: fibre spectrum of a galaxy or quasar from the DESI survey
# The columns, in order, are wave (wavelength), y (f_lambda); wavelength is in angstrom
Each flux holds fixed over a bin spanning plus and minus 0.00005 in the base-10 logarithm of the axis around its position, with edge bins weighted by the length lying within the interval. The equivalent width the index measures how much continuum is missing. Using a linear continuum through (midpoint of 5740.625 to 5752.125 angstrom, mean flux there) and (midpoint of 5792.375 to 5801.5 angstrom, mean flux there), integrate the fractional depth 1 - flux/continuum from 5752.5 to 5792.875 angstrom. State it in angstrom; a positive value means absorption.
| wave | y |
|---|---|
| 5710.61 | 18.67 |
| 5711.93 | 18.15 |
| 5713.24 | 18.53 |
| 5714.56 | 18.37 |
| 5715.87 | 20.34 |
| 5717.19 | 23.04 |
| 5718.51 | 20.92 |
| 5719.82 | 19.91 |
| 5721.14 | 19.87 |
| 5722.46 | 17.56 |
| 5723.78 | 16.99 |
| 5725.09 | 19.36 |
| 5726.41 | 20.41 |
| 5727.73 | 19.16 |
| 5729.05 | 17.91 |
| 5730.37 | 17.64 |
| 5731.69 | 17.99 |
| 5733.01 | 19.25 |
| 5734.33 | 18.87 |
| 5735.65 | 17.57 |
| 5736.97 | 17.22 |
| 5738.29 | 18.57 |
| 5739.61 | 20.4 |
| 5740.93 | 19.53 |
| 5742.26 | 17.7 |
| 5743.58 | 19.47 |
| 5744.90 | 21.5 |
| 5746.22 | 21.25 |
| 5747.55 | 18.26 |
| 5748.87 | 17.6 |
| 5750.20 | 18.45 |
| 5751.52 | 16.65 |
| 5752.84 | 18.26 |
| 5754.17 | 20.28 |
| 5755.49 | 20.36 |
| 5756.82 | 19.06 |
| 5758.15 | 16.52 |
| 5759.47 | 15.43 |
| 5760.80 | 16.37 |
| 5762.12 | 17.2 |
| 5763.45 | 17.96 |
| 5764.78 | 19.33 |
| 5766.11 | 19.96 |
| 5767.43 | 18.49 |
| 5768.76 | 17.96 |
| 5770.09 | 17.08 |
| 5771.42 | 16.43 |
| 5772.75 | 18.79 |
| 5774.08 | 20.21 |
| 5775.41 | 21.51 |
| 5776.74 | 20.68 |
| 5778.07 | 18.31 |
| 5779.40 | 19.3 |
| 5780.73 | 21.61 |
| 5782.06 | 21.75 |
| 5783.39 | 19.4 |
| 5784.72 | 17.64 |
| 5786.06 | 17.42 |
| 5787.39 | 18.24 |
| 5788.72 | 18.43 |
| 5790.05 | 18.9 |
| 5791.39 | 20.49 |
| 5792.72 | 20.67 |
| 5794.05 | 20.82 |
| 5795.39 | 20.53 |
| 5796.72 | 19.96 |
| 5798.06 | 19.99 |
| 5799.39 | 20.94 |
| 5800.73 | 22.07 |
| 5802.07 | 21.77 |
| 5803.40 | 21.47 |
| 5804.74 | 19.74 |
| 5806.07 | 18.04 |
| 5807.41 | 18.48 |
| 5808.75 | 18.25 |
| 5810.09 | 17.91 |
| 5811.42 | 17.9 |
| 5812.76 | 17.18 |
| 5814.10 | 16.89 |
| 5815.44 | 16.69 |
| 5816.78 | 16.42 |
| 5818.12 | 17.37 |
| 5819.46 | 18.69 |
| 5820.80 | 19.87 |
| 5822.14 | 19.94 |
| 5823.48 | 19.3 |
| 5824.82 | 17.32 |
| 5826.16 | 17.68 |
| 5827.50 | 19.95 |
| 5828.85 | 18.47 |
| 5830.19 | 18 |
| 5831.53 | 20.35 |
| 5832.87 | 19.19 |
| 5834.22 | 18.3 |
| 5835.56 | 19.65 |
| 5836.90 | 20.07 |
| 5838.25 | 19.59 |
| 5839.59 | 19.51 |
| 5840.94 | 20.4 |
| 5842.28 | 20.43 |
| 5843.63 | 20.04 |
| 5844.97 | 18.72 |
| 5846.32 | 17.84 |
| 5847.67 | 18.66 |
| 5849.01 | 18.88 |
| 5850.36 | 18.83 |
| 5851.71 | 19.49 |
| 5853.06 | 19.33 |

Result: 2.1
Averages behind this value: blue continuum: 18.9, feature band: 18.8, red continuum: 20.7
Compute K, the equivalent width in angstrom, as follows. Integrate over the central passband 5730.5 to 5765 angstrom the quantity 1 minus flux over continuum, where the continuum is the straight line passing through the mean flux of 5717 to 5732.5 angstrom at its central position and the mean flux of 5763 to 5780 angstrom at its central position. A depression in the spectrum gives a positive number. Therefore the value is 1.0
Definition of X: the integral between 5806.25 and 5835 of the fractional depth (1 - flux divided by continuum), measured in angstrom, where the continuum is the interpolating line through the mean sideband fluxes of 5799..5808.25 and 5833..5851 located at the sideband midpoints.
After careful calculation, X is 2.24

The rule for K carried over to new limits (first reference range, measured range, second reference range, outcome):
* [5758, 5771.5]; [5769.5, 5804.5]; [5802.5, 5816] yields -3.5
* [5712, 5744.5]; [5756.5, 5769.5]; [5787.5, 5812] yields 1.1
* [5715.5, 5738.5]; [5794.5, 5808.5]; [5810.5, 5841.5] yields -1.1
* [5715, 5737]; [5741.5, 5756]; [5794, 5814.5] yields 0.1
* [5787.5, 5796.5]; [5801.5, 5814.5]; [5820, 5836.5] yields 0.5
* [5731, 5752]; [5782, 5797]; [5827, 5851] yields -0.3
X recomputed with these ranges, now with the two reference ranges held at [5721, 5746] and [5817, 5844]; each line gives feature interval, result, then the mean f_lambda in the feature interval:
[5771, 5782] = -0.5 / 19.8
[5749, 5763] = 0.8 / 17.8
